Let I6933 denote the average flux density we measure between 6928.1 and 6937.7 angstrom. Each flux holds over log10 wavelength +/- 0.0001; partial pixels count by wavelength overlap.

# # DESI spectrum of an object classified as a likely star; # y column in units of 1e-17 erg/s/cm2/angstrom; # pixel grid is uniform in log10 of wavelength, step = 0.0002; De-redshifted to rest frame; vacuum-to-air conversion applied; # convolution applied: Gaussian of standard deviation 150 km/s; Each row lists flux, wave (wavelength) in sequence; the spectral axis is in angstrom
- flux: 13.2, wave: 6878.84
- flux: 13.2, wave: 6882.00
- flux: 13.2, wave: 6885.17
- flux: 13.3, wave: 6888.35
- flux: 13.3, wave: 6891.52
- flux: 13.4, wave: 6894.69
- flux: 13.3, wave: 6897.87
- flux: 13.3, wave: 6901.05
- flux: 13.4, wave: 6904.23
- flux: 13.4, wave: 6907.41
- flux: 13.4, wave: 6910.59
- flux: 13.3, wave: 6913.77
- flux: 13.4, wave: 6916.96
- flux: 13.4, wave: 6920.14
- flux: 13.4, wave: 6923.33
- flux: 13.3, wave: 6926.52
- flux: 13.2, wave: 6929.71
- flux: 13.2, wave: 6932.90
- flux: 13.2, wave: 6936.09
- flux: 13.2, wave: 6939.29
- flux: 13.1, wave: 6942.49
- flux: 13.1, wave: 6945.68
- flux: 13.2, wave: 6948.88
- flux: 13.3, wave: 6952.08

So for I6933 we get 13.2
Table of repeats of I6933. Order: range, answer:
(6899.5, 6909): 13.4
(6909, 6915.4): 13.3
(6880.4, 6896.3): 13.3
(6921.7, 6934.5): 13.3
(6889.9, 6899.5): 13.3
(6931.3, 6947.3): 13.2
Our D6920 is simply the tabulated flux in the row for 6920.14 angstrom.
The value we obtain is 13.4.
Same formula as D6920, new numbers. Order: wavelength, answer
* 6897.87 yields 13.3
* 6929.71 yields 13.2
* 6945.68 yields 13.1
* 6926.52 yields 13.3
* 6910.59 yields 13.4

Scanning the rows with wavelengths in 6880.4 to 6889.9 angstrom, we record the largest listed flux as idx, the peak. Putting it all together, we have 13.3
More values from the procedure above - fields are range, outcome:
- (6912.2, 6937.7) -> 13.4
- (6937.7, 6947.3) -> 13.2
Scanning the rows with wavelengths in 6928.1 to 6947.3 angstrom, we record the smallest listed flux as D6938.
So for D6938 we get 13.1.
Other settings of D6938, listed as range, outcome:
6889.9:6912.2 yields 13.3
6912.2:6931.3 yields 13.2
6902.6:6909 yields 13.4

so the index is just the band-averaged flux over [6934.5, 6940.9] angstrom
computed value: 13.2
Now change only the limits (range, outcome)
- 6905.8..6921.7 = 13.4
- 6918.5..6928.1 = 13.4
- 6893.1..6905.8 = 13.3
